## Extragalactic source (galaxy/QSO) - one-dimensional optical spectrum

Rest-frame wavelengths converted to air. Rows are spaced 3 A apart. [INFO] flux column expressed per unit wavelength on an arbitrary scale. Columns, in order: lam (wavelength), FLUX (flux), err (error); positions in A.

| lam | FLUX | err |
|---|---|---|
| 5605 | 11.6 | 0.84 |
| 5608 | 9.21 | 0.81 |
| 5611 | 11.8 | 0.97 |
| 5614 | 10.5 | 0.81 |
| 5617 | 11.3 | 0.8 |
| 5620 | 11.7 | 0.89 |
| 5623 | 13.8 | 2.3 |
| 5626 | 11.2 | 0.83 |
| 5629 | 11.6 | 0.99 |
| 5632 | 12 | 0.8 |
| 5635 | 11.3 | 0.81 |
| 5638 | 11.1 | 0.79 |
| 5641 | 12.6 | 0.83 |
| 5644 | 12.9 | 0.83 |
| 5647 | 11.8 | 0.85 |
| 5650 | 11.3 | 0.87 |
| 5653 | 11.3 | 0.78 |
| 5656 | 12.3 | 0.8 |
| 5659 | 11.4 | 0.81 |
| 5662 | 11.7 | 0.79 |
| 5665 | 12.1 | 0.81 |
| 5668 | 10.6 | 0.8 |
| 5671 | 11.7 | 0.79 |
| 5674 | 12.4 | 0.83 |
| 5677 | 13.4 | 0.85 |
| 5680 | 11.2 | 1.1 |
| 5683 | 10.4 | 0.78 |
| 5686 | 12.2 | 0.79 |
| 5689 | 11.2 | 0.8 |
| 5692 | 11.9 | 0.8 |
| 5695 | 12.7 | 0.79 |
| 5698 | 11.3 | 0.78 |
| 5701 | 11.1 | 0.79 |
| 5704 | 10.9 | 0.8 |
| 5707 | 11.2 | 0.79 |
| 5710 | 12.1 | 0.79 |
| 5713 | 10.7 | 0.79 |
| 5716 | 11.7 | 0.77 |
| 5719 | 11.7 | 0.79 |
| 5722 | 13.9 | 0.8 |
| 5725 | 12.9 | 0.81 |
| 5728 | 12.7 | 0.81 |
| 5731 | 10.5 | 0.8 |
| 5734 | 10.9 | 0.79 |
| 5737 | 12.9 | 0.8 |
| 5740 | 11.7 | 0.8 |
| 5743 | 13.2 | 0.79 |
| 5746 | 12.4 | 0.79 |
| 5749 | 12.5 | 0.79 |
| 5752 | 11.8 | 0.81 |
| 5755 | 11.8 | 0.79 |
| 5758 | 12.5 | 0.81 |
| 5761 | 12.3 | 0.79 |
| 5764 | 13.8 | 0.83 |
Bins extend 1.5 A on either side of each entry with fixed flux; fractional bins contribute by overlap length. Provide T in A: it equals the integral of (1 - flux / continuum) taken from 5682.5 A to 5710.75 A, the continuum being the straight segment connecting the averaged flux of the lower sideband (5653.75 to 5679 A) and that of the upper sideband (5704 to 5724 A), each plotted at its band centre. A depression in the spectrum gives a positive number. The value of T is 0.8 A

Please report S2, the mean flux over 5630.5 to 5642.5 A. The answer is 11.8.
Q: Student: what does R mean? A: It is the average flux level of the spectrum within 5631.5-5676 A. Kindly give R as 11.8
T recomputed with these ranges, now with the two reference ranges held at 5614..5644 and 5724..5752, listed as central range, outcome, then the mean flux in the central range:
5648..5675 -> 0.67 A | 11.6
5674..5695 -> 0.28 A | 11.8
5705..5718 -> 0.71 A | 11.4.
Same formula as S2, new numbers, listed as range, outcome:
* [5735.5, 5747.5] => 12.5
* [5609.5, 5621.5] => 11.3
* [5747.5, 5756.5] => 12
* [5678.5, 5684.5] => 10.8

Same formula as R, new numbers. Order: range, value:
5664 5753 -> 11.9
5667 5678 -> 12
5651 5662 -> 11.7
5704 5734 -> 11.8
